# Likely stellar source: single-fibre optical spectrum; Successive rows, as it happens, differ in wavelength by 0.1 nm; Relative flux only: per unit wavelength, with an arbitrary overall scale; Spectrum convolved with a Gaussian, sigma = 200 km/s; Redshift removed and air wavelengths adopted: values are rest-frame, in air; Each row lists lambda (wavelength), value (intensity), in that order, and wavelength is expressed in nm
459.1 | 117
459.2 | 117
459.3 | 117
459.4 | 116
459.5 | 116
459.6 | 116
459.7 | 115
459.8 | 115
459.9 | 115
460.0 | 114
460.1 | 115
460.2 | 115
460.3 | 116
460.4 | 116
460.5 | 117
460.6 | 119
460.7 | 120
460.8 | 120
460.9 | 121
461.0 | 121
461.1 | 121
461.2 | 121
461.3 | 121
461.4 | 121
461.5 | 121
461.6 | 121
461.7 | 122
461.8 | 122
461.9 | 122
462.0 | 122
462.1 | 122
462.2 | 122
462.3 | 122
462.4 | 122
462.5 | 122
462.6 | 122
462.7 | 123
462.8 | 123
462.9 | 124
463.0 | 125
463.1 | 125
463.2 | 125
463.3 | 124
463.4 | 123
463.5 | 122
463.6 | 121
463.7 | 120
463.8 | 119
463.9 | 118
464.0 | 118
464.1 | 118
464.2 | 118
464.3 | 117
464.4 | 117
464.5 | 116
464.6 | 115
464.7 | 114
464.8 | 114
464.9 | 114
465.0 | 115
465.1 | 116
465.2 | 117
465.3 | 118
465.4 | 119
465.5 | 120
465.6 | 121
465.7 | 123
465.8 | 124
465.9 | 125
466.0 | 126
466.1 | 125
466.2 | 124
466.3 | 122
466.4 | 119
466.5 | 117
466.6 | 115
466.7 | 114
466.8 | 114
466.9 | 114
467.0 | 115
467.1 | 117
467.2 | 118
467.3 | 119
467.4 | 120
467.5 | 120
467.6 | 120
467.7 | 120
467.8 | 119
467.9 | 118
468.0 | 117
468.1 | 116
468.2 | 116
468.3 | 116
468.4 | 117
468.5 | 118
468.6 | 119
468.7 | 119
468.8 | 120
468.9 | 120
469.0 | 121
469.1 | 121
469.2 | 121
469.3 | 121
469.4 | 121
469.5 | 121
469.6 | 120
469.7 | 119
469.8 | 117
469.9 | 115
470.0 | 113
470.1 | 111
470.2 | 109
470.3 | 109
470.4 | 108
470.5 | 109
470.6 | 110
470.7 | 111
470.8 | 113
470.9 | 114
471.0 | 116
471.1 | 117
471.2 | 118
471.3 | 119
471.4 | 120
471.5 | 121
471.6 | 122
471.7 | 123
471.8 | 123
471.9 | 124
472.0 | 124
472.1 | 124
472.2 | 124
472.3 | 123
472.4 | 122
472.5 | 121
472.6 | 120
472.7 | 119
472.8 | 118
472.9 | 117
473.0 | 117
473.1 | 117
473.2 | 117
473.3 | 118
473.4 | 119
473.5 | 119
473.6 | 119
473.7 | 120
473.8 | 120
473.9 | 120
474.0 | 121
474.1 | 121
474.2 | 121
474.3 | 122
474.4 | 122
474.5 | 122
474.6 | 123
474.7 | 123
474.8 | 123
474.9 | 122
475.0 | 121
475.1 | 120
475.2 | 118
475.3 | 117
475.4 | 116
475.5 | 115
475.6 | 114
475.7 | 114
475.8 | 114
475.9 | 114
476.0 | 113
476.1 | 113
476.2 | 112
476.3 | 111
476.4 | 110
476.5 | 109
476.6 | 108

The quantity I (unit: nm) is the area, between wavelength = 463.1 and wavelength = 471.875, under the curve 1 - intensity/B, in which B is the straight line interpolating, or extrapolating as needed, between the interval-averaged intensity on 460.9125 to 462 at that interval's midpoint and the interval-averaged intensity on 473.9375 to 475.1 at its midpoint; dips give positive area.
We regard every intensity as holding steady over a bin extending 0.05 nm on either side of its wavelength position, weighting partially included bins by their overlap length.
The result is 0.250 nm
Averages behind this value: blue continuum 121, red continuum 122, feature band 118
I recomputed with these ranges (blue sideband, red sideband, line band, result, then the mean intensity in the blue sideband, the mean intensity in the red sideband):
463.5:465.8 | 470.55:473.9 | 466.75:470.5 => 0.04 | 118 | 119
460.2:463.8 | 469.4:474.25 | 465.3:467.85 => 0.00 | 121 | 118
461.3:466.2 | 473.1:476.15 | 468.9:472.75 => 0.04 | 121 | 119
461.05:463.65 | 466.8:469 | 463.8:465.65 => 0.05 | 122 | 118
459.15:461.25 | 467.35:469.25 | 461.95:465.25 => -0.05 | 117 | 119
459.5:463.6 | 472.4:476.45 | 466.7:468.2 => 0.02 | 120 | 118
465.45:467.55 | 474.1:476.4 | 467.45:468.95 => 0.01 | 120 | 118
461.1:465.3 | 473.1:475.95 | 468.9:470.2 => 0.02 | 120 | 119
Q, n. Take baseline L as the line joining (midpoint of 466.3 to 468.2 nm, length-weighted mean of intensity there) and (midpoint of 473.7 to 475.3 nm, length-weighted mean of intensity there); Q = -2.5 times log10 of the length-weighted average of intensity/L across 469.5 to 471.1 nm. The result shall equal 0.053 mag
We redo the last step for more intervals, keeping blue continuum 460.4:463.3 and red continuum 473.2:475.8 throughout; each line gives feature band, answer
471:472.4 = -0.01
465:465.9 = 0.01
